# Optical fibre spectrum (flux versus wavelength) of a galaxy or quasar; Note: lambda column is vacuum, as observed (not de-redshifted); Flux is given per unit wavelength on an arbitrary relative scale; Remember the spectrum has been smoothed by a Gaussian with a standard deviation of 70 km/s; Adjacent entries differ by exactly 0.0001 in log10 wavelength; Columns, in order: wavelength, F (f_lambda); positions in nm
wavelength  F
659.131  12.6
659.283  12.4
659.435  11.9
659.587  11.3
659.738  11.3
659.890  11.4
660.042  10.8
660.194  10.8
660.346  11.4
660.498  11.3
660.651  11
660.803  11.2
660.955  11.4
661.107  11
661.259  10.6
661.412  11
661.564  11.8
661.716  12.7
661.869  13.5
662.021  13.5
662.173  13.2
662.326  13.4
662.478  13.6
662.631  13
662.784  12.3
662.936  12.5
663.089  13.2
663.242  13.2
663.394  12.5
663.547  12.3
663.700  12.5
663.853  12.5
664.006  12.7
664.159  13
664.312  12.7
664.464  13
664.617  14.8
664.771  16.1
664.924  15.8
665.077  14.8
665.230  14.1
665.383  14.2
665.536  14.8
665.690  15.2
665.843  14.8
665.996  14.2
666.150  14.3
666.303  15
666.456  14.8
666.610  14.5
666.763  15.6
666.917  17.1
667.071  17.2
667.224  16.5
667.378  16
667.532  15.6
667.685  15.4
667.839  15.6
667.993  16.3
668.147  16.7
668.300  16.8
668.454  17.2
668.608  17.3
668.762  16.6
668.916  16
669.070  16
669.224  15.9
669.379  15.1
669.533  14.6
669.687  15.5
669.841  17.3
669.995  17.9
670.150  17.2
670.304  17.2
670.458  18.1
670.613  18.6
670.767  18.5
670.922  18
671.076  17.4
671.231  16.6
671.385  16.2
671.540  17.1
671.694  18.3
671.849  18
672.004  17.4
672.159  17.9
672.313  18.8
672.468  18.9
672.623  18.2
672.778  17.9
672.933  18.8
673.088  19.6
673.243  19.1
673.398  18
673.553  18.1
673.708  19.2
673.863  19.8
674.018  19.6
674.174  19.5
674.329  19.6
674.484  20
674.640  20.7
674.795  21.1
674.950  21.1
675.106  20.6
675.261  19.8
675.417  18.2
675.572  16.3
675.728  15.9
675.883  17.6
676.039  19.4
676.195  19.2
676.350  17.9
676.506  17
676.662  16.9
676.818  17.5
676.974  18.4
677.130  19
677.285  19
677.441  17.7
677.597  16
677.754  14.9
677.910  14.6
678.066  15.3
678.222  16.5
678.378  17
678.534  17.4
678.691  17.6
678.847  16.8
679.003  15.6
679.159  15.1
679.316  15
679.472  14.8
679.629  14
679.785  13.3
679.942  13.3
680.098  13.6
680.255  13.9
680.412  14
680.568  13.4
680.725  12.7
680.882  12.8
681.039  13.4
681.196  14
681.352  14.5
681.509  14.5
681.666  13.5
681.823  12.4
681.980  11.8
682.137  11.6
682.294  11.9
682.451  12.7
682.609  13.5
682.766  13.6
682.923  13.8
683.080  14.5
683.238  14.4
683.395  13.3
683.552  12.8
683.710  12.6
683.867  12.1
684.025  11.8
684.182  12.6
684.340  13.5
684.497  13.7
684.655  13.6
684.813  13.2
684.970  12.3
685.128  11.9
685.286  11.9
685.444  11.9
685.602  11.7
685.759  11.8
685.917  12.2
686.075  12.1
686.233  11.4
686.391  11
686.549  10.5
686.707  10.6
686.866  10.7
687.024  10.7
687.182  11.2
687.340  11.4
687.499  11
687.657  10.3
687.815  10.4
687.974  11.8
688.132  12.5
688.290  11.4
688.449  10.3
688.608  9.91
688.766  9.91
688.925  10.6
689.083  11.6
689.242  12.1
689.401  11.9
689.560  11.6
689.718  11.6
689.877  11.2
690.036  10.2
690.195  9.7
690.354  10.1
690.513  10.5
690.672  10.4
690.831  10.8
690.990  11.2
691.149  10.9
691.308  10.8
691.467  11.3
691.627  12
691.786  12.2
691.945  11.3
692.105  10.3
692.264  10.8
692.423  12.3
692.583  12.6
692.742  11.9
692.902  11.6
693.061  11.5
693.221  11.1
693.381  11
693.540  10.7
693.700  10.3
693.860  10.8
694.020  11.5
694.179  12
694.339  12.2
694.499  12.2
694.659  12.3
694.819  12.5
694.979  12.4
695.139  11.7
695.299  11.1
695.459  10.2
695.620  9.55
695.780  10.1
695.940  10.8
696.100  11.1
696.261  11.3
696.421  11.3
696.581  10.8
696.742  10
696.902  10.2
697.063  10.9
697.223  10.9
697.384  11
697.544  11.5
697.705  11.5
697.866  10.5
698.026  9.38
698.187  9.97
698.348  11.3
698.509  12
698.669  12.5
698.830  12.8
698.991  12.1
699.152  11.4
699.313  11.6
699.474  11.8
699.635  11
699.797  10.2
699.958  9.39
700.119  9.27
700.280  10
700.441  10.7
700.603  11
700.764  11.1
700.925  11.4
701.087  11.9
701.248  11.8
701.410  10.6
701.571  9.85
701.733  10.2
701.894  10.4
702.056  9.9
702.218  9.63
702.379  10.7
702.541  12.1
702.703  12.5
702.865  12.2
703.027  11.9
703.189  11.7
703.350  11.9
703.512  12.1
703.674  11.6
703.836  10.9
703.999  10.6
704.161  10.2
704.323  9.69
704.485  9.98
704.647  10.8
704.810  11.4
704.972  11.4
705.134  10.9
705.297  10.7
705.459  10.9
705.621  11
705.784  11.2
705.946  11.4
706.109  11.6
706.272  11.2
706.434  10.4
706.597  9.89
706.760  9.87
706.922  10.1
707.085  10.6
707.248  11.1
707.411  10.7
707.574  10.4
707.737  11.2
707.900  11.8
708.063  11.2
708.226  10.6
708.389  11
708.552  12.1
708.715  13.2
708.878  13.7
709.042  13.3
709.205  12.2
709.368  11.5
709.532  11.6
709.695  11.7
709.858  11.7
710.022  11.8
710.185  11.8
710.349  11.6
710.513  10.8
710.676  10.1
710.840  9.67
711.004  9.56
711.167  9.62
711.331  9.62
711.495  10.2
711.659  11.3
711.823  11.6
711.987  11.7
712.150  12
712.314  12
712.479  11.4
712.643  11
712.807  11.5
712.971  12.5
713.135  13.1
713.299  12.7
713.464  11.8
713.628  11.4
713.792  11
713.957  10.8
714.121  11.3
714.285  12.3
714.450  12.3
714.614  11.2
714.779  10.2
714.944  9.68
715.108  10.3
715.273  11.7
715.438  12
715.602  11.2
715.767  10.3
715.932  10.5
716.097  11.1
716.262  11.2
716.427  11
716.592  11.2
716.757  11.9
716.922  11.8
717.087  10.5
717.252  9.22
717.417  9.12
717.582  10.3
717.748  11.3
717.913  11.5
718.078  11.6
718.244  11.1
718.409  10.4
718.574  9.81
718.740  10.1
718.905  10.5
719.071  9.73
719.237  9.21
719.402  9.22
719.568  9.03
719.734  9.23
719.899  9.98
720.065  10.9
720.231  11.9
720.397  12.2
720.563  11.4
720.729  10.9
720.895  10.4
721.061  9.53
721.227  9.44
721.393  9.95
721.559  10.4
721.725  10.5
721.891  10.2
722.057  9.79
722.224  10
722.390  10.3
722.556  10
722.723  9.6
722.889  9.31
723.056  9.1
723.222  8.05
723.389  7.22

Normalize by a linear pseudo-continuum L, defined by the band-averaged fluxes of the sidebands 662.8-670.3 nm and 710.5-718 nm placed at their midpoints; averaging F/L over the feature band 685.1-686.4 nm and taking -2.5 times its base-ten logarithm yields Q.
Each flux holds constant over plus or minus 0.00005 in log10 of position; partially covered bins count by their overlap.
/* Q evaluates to 0.142 mag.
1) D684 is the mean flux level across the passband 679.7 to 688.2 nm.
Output 12.5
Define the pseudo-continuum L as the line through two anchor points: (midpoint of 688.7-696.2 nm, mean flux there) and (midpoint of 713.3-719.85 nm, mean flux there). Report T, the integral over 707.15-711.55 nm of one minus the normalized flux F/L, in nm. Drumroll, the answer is -0.15 nm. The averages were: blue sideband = 11.2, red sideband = 10.7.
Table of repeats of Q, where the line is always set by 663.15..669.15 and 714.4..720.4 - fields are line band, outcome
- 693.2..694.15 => 0.16 mag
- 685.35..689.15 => 0.18 mag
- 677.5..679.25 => -0.16 mag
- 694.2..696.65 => 0.11 mag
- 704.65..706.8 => 0.07 mag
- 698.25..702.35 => 0.11 mag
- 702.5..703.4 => -0.02 mag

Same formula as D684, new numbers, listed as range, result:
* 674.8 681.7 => 16.2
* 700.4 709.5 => 11.1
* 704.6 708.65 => 10.9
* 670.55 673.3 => 18.1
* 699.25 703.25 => 10.9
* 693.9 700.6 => 11.1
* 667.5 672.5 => 17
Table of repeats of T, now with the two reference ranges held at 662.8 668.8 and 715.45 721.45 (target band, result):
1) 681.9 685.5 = 0.14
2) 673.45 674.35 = -0.33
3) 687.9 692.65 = 0.62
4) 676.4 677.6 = -0.34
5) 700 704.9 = 0.37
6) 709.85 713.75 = -0.07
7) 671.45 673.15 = -0.48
